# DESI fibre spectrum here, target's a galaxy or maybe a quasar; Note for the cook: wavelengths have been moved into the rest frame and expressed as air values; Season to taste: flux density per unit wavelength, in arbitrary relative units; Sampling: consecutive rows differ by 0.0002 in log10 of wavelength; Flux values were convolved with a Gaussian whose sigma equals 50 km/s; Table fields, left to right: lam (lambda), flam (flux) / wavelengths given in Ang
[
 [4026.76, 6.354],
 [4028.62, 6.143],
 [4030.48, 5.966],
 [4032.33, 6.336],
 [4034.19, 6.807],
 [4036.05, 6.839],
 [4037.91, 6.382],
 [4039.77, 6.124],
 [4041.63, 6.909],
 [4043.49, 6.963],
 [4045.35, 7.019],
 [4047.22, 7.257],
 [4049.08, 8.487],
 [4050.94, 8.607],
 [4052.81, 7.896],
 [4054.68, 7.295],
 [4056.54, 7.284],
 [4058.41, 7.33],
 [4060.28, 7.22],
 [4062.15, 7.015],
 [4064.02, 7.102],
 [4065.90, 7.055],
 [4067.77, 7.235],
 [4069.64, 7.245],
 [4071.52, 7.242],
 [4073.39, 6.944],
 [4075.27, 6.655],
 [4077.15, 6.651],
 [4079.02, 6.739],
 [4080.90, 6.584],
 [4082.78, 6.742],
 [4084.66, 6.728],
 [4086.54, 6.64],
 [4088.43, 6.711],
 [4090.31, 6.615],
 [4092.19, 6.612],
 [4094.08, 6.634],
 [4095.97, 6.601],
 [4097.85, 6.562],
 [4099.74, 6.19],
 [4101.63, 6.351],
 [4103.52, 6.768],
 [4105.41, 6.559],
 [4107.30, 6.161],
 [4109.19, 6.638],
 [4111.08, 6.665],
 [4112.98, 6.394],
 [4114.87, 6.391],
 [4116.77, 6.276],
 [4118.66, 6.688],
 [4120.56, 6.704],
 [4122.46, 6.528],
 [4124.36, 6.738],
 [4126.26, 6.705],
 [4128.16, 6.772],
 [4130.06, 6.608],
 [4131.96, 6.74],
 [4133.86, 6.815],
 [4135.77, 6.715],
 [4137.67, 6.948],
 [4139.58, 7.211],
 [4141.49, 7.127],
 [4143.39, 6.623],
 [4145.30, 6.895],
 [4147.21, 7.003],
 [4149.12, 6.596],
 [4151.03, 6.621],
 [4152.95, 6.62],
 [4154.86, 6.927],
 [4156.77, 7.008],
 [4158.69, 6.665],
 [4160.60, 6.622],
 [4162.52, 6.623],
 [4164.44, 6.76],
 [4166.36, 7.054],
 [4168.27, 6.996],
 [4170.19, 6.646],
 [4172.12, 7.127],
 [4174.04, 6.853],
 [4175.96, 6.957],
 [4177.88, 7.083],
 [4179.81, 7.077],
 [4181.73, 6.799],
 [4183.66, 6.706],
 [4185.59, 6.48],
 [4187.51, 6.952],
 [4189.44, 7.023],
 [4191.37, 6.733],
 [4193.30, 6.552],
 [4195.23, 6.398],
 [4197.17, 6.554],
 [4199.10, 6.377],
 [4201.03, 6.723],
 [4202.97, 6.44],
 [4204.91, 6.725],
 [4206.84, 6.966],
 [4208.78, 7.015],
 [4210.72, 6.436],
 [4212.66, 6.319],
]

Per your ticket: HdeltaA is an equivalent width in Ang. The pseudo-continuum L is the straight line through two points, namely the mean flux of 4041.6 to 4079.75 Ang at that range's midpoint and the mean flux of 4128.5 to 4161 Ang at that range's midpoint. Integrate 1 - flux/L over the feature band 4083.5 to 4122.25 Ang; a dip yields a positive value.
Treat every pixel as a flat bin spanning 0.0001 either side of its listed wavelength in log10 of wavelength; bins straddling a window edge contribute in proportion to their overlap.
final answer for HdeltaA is 2.7 Ang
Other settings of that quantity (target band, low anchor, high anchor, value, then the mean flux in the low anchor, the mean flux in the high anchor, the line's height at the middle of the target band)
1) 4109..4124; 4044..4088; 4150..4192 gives 1.0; 7.16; 6.83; 7.01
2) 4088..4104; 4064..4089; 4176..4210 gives 0.7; 6.87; 6.74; 6.85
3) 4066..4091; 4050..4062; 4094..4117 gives 0.8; 7.57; 6.48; 7.07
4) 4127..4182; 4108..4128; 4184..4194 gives -1.5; 6.58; 6.75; 6.67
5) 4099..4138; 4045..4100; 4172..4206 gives 1.9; 7.04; 6.75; 6.92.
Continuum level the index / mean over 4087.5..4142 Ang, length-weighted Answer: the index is 6.63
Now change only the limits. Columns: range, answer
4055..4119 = 6.75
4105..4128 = 6.54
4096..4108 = 6.45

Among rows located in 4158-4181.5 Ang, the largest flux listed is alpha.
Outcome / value 7.127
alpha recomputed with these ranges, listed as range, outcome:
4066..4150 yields 7.245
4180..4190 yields 7.023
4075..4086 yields 6.742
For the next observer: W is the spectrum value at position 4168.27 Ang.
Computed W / 6.996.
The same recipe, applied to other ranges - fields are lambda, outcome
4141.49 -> 7.127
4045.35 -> 7.019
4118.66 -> 6.688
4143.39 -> 6.623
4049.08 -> 8.487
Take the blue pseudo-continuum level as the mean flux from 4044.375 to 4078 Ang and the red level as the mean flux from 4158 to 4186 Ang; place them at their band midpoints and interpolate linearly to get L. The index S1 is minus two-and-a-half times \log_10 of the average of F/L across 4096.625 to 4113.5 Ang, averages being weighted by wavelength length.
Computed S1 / 0.10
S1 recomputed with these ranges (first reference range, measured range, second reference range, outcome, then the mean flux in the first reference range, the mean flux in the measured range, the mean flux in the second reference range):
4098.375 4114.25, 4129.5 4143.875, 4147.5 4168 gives -0.04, 6.47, 6.86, 6.77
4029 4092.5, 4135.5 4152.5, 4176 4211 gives -0.01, 6.97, 6.86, 6.74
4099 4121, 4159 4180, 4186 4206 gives -0.05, 6.48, 6.88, 6.65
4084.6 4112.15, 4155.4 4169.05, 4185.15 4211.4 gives -0.03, 6.55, 6.82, 6.68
